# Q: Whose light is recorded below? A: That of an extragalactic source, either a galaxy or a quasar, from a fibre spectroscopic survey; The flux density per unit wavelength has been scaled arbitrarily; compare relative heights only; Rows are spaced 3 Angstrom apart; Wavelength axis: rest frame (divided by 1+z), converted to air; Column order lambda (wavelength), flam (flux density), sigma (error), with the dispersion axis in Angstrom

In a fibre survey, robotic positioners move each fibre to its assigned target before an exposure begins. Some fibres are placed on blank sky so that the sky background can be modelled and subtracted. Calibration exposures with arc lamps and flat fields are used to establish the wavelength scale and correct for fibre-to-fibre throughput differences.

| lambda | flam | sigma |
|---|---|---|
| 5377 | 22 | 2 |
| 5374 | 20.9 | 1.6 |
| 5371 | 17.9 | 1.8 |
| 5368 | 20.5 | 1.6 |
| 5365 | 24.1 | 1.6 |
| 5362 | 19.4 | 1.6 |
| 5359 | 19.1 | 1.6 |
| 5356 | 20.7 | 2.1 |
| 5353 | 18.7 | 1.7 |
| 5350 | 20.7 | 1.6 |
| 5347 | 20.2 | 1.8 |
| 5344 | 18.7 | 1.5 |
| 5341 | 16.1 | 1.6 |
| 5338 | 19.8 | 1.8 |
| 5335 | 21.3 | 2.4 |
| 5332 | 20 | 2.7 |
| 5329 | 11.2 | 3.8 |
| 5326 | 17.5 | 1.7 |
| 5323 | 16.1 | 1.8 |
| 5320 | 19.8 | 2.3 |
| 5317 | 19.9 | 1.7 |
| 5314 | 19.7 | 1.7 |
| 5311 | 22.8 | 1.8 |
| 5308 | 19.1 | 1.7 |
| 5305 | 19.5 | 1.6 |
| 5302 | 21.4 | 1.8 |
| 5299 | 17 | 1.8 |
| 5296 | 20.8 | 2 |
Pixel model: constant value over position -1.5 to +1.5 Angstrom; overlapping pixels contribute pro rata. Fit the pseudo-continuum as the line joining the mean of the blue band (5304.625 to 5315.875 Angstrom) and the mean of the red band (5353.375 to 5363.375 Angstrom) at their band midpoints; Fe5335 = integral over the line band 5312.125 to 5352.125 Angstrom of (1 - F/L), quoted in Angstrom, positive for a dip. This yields 2.9 Angstrom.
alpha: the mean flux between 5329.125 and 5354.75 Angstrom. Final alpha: 19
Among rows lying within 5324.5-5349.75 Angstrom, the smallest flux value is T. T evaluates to 11.2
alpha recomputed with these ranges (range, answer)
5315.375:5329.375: 17.4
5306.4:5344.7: 18.6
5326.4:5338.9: 17.9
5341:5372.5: 19.8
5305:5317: 20.3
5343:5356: 19.7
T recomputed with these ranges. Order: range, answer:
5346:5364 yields 18.7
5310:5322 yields 19.7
